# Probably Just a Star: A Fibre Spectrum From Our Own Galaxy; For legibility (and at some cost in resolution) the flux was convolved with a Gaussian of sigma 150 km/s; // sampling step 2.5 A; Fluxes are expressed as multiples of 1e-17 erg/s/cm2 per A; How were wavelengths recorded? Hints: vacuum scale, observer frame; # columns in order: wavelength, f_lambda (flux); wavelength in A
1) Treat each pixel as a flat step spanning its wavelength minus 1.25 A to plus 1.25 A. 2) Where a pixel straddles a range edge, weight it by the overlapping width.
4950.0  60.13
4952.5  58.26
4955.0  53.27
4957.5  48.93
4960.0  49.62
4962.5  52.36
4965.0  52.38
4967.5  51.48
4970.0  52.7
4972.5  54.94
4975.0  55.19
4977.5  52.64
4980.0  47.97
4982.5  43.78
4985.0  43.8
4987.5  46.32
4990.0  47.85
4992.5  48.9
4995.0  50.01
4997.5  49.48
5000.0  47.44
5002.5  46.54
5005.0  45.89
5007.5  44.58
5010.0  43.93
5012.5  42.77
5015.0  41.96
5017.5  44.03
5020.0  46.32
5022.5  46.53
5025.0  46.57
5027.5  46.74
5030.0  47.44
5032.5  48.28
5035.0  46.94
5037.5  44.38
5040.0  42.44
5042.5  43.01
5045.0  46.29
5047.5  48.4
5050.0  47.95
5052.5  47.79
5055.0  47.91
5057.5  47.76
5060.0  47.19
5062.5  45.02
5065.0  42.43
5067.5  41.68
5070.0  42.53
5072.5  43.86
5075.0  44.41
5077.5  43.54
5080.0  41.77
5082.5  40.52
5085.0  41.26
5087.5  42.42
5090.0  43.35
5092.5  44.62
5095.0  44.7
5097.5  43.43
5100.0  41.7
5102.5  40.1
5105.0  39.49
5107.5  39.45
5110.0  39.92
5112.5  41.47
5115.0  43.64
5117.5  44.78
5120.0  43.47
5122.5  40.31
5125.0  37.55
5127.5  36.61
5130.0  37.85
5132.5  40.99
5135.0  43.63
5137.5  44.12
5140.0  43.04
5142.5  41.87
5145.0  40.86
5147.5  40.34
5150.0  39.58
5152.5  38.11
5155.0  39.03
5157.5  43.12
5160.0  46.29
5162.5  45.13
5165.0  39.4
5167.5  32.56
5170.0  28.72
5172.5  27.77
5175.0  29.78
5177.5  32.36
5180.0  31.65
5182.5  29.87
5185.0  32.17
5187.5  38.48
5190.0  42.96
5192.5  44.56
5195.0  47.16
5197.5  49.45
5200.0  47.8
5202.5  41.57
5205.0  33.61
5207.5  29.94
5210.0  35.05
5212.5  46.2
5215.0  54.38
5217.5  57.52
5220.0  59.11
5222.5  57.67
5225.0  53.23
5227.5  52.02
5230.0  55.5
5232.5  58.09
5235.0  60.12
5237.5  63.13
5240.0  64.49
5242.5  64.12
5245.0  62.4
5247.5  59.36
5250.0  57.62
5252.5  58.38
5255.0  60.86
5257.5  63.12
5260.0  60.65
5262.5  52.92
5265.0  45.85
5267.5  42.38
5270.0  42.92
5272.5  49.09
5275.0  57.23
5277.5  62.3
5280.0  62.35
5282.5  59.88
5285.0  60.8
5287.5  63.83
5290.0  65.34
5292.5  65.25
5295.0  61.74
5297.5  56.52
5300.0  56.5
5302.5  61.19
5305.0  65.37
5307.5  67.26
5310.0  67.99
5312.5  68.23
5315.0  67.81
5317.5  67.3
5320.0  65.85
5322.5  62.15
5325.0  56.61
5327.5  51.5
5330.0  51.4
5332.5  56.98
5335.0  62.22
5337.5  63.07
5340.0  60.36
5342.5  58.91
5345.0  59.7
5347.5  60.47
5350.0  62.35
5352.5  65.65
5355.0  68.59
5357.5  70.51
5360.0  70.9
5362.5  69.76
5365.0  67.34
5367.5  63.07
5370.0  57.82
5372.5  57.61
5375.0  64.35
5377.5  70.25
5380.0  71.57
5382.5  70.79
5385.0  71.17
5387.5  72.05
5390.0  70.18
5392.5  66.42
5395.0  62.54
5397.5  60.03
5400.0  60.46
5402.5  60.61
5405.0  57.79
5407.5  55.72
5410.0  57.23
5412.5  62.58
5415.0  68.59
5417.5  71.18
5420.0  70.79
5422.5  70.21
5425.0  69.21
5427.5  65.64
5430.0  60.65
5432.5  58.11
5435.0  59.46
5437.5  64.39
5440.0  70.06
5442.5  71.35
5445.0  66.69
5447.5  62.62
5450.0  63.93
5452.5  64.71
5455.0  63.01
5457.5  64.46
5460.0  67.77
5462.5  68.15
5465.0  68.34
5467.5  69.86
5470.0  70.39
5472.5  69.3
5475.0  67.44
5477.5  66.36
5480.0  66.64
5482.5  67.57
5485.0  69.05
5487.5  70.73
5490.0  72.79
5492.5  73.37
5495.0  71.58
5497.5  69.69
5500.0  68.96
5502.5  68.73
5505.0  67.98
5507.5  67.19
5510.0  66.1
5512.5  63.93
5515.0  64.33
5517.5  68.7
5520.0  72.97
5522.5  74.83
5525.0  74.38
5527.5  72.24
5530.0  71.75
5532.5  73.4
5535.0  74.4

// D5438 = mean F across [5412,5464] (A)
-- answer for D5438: 65.9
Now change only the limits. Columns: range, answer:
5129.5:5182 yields 38.3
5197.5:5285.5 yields 53.9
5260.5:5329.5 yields 59.4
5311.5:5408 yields 63.6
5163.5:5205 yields 37.2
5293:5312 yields 62.7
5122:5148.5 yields 40.7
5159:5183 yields 34.4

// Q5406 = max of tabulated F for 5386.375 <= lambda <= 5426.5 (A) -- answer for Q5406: 72.05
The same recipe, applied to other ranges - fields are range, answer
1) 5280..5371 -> 70.9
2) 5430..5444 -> 71.35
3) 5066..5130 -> 44.78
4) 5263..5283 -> 62.35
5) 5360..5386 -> 71.57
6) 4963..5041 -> 55.19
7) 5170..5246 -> 64.49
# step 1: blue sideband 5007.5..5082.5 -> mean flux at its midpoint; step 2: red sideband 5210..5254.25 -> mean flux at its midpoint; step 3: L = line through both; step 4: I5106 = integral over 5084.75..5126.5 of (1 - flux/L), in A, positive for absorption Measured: 6.1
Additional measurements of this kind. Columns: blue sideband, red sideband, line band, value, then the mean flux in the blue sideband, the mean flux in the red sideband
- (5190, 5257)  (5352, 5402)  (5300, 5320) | -1.7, 52.8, 66.5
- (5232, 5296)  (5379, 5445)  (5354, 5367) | -1.3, 58.6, 65.3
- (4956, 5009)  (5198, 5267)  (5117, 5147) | 6.2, 49.2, 53.7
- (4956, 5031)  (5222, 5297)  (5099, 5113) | 3.2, 48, 58.1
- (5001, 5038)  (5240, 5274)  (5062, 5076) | 1.3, 45.6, 55.7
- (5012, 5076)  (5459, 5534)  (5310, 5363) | -1.6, 45.4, 69.5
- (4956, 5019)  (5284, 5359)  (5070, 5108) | 7.3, 48.2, 62.4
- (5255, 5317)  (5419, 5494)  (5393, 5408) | 1.1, 59.6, 67.1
